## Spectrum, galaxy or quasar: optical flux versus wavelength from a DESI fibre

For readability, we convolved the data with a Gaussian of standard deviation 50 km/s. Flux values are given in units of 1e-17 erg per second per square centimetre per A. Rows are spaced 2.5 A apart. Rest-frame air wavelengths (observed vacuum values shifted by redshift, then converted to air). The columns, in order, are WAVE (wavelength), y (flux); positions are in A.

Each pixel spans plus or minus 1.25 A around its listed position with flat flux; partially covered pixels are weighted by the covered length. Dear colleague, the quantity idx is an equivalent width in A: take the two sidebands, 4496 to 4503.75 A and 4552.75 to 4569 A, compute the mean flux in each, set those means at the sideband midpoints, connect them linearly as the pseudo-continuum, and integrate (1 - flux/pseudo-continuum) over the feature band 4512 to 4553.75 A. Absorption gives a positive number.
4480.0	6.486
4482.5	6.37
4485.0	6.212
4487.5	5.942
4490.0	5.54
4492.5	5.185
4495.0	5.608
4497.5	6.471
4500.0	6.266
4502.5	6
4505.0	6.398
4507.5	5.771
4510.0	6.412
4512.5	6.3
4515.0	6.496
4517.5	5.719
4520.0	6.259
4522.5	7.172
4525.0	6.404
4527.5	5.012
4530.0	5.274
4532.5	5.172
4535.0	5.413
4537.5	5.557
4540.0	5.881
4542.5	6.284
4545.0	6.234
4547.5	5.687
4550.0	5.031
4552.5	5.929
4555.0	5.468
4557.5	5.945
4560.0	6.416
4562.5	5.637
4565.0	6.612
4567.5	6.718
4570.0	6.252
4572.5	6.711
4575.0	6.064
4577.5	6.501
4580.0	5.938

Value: 2.1 A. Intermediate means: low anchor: 6.23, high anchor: 6.12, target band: 5.86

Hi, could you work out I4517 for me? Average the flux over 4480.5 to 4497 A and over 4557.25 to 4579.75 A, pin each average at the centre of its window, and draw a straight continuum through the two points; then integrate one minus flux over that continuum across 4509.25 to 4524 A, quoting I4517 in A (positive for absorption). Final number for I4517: -0.9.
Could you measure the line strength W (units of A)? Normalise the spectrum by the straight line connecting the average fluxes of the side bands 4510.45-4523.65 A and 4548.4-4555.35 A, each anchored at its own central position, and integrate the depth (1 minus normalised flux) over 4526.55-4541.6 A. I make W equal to 1.3 A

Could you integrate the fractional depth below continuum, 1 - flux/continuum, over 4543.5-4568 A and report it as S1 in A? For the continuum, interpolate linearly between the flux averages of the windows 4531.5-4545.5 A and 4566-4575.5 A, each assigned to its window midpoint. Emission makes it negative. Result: 0.7 A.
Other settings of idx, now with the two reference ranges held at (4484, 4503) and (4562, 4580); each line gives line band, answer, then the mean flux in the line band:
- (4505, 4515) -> -0.40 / 6.23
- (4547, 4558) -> 1.17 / 5.58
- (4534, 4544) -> 0.59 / 5.8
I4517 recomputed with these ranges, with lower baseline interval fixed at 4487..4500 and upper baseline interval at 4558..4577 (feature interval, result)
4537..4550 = 0.6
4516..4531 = 0.0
